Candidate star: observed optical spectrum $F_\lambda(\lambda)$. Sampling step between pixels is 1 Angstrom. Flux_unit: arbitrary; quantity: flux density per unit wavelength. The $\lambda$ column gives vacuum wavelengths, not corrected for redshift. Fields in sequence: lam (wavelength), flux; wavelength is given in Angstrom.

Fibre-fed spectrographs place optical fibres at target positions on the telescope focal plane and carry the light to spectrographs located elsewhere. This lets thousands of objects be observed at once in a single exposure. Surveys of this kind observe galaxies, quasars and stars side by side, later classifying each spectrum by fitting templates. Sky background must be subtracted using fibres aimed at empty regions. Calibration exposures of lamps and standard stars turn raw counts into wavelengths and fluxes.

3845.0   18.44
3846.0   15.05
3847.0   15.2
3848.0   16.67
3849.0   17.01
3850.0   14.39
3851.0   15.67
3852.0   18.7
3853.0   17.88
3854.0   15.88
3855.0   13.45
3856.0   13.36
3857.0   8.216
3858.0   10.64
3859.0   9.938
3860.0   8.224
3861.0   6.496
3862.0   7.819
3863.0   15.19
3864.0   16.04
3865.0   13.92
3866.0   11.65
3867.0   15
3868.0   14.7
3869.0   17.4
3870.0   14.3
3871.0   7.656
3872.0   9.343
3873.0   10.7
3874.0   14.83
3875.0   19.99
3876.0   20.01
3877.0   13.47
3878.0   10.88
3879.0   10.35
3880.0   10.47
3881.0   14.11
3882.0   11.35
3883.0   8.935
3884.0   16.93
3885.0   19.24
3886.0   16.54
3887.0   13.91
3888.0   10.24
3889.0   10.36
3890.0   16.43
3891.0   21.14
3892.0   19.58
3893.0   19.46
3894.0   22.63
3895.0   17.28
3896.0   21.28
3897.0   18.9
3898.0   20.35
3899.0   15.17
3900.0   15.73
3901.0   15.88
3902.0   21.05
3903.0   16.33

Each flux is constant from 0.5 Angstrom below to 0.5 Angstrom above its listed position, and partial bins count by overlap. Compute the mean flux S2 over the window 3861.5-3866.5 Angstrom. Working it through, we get 12.9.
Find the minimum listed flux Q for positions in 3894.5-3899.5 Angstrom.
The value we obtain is 15.17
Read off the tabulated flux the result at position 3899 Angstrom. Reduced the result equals 15.17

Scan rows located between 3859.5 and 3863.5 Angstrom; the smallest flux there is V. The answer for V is 6.496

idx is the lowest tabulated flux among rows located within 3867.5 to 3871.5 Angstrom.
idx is 7.656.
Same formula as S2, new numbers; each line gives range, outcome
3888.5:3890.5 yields 13.4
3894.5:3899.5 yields 18.6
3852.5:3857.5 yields 13.8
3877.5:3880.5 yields 10.6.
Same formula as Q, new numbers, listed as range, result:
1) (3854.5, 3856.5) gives 13.36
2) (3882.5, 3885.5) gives 8.935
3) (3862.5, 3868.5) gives 11.65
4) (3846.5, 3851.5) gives 14.39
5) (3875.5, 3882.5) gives 10.35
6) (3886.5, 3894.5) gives 10.24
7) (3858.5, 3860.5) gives 8.224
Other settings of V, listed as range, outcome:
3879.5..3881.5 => 10.47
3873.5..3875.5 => 14.83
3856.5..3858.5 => 8.216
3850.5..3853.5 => 15.67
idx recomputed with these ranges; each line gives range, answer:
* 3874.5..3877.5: 13.47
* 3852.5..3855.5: 13.45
